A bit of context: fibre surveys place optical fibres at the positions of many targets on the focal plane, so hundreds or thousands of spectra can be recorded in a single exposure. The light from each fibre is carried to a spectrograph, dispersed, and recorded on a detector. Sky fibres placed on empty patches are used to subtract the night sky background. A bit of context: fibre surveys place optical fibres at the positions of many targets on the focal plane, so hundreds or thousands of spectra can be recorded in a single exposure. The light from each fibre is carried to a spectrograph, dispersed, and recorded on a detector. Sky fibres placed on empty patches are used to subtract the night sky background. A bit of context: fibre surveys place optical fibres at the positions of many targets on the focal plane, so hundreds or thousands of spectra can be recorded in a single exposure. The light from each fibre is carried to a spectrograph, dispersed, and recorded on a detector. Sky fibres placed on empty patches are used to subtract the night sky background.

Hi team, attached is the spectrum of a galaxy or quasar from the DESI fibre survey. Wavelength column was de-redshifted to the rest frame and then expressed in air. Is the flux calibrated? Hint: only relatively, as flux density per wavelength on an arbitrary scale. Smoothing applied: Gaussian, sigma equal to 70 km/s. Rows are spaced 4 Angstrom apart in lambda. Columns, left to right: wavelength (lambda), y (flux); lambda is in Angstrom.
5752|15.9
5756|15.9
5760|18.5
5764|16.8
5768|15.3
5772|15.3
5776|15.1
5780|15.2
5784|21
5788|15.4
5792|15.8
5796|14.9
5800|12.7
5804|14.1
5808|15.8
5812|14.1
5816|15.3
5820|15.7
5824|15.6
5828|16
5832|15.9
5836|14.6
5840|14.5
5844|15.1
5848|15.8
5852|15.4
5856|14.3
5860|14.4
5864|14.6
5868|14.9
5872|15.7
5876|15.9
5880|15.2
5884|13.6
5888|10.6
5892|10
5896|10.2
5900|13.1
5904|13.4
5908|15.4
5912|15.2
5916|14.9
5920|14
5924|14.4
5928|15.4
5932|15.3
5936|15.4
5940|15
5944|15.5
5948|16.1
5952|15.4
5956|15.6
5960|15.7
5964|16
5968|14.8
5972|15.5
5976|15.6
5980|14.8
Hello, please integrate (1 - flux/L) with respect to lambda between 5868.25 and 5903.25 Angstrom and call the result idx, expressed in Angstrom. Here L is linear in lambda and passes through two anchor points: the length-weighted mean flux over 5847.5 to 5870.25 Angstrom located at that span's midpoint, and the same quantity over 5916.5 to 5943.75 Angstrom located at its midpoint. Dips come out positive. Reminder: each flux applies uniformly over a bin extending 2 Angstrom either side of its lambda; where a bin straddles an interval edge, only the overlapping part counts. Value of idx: 4.10 Angstrom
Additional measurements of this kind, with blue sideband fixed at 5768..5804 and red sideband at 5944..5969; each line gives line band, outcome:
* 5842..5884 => 1.4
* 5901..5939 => 2.0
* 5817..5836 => -0.1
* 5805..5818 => 0.5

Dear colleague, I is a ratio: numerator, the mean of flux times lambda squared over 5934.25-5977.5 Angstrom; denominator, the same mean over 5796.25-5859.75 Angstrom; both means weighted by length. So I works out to 1.1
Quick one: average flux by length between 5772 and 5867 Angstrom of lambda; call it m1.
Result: 15.3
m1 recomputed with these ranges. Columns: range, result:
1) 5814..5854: 15.4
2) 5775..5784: 16.5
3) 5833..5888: 14.8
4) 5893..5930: 13.9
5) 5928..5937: 15.4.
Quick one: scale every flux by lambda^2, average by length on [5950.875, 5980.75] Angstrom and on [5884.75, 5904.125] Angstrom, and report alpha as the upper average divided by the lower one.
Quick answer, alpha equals 1.39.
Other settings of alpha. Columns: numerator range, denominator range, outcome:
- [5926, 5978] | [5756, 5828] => 1.04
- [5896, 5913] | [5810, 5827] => 0.93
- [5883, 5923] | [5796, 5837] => 0.90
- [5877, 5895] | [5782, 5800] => 0.79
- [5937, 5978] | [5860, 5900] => 1.19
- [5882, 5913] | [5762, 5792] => 0.81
